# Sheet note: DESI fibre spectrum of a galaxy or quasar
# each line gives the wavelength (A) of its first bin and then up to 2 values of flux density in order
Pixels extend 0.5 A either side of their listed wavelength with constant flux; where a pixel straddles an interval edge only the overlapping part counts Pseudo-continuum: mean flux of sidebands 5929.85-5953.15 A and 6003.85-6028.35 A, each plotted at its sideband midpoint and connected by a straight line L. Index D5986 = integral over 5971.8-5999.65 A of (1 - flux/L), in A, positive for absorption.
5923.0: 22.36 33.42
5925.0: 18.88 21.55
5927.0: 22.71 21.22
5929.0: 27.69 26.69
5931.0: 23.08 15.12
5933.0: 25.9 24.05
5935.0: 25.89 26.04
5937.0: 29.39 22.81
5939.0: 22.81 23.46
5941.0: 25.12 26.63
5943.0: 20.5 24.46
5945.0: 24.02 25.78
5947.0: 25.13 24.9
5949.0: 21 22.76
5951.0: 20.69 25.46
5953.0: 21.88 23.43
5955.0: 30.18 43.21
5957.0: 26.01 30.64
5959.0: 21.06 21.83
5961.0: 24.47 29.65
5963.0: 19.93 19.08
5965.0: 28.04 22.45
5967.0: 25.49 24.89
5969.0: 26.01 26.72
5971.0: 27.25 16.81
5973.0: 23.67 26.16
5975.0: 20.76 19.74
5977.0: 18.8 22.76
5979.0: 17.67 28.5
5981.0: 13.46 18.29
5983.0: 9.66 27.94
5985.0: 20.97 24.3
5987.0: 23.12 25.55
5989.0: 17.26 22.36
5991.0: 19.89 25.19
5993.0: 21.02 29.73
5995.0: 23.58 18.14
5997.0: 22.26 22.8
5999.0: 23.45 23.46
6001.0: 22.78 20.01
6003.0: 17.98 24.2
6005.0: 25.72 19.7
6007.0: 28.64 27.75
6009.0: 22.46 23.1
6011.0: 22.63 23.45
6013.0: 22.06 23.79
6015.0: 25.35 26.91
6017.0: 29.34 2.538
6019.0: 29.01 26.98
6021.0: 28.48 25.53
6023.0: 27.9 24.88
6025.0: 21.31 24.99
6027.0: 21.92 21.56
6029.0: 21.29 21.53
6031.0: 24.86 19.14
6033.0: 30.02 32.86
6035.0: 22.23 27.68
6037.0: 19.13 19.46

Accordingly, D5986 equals 2.7 A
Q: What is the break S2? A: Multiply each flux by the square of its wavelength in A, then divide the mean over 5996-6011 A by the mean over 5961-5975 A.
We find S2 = 0.96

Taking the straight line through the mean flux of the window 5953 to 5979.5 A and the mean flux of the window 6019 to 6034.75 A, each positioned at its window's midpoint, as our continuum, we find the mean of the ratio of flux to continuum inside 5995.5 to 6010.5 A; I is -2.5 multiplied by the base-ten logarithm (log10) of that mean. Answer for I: 0.09 mag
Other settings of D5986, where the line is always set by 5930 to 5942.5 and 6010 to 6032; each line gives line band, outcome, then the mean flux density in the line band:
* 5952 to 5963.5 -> -1.16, 26.5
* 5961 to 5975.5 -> -0.05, 24.1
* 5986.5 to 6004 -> 1.05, 22.3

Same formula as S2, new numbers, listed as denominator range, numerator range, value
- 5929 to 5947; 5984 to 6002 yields 0.95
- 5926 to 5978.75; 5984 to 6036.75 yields 0.99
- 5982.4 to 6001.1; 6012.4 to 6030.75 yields 1.07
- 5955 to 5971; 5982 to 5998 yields 0.85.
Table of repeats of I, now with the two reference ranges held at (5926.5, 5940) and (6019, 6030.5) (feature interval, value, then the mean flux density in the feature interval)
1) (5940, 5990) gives 0.030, 23.5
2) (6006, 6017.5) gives -0.019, 24.8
